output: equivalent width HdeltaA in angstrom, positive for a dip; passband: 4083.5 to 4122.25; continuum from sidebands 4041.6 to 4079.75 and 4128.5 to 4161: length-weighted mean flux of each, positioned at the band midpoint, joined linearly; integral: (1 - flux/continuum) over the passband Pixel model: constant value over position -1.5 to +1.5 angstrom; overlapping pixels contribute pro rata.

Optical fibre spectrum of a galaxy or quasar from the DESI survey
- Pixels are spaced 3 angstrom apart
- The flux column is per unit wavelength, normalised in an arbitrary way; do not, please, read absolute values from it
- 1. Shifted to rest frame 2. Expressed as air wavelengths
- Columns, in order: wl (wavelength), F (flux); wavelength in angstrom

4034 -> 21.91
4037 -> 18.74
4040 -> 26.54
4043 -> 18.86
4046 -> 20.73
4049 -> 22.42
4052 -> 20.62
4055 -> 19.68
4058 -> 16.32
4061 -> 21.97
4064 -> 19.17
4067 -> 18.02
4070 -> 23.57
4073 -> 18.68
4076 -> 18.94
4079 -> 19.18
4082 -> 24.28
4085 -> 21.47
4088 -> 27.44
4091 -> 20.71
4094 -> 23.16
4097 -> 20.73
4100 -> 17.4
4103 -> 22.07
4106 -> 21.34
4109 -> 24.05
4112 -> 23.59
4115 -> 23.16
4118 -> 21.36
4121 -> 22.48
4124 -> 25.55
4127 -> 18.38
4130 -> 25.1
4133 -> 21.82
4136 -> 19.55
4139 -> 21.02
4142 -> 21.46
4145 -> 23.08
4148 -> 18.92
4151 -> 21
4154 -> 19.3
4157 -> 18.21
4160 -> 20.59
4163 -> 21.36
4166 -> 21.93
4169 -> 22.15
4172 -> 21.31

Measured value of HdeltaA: -3.47 angstrom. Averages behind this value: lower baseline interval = 19.9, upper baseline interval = 20.9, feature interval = 22.2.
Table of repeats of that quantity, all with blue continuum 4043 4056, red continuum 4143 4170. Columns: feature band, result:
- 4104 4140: -2.78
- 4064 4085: 0.26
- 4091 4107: -0.16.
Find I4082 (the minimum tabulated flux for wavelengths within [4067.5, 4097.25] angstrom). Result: 18.68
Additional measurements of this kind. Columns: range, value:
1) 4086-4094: 20.71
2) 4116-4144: 18.38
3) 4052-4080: 16.32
